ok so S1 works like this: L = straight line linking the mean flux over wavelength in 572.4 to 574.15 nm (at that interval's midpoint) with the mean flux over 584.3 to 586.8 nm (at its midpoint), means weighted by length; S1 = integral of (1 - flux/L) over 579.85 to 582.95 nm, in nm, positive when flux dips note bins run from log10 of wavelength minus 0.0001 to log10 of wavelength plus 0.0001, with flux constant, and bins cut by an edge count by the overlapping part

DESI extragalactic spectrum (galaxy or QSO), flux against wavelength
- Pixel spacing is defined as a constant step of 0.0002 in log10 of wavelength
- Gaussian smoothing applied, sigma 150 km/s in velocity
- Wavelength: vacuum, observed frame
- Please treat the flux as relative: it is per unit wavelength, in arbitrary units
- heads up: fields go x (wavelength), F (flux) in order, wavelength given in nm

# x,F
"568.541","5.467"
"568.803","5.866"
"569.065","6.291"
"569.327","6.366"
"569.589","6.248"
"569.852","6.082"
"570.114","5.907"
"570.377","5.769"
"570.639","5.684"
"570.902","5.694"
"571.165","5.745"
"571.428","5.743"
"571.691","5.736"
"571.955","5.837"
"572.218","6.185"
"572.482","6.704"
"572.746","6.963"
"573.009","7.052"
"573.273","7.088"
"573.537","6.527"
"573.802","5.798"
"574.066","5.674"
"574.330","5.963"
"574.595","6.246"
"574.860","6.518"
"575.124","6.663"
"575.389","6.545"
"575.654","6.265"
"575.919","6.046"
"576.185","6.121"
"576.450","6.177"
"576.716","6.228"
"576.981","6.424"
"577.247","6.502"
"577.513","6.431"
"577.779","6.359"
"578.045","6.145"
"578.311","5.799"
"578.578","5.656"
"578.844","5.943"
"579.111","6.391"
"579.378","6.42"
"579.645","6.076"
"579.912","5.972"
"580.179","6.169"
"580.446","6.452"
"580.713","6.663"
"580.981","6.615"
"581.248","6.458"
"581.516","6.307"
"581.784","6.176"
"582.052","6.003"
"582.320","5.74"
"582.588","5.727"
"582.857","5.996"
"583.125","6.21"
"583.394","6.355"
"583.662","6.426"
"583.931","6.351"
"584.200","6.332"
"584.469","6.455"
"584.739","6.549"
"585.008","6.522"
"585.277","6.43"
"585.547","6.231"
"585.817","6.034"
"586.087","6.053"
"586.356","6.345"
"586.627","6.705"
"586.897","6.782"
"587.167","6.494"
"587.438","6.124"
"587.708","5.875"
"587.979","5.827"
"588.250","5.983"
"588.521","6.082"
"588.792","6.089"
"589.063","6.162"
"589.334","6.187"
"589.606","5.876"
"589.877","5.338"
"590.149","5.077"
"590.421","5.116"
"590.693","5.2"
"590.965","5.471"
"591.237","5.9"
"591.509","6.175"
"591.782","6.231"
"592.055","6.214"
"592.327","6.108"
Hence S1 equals 0.116 nm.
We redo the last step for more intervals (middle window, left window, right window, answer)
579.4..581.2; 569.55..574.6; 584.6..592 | -0.076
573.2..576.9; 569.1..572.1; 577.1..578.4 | -0.082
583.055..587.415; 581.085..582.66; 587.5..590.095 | -0.277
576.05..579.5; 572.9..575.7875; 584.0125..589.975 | 0.077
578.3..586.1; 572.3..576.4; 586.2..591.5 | -0.100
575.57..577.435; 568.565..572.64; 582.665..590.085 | -0.059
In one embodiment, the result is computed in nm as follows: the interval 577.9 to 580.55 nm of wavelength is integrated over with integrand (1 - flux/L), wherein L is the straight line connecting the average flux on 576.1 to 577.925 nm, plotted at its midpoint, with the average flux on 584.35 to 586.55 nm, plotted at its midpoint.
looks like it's 0.10 nm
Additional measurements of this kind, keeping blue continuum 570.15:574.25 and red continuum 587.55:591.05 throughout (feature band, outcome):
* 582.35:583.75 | -0.05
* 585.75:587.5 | -0.18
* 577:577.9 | -0.06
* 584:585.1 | -0.12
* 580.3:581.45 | -0.12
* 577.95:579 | 0.02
